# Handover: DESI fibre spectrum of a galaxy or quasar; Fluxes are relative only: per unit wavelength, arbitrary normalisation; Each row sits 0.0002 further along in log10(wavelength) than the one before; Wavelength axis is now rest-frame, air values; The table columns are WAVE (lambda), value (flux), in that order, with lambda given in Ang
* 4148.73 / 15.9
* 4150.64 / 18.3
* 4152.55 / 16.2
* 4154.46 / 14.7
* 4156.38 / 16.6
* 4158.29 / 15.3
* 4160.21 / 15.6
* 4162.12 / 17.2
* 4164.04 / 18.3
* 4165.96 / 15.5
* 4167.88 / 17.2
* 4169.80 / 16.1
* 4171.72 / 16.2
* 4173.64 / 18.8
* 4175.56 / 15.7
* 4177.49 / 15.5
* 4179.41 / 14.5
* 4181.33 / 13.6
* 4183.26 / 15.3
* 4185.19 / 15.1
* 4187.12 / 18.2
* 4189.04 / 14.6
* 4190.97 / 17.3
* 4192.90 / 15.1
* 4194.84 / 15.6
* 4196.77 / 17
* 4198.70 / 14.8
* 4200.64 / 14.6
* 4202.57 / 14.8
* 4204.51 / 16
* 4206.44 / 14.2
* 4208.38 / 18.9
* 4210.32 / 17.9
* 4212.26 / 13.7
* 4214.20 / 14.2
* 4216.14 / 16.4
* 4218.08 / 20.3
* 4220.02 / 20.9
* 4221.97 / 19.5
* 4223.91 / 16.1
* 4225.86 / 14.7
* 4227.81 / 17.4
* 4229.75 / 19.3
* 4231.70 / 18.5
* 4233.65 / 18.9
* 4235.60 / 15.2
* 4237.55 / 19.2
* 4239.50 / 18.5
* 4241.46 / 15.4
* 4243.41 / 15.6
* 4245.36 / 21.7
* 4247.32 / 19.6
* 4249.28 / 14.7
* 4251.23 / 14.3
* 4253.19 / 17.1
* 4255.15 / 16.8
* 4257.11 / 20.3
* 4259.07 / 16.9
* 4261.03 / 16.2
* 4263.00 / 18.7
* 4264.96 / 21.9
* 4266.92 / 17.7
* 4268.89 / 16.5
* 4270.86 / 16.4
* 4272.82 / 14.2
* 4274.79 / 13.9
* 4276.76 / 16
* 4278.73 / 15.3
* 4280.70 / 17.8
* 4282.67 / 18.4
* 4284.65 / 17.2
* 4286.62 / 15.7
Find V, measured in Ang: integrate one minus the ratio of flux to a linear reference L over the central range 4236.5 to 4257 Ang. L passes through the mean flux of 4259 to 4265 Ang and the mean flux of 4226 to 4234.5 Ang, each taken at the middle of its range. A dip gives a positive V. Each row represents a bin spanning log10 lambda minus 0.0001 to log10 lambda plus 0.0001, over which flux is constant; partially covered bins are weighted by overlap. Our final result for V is 0.81 Ang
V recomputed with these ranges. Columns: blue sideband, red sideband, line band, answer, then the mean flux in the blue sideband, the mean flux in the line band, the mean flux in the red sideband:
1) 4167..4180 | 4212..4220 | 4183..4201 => 0.85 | 16.3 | 15.8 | 16.9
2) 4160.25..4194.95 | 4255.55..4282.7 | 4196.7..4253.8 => -1.22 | 16.1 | 17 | 17.1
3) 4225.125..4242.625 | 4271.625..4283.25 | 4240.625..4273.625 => -1.41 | 17.5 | 17.3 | 15.9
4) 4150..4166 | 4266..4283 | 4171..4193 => 0.70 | 16.4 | 15.9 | 16.2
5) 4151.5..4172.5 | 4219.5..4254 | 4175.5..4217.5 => 3.06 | 16.3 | 15.6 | 17.5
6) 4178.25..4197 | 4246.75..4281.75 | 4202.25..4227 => -1.17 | 15.6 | 16.8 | 16.9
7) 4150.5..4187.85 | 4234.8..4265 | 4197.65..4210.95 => 0.71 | 16.1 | 15.8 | 17.5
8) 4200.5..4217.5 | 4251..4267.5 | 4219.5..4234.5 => -1.37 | 15.8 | 18.1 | 17.9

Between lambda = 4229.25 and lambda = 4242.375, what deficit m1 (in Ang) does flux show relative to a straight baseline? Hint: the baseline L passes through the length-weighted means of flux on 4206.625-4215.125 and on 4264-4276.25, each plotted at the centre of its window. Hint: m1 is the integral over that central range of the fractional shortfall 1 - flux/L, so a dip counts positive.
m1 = -1.2 Ang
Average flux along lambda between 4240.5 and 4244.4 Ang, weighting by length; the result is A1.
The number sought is 15.6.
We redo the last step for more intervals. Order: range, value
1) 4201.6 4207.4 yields 15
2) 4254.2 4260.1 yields 18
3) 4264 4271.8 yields 18.1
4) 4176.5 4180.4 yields 15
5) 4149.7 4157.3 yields 16.4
